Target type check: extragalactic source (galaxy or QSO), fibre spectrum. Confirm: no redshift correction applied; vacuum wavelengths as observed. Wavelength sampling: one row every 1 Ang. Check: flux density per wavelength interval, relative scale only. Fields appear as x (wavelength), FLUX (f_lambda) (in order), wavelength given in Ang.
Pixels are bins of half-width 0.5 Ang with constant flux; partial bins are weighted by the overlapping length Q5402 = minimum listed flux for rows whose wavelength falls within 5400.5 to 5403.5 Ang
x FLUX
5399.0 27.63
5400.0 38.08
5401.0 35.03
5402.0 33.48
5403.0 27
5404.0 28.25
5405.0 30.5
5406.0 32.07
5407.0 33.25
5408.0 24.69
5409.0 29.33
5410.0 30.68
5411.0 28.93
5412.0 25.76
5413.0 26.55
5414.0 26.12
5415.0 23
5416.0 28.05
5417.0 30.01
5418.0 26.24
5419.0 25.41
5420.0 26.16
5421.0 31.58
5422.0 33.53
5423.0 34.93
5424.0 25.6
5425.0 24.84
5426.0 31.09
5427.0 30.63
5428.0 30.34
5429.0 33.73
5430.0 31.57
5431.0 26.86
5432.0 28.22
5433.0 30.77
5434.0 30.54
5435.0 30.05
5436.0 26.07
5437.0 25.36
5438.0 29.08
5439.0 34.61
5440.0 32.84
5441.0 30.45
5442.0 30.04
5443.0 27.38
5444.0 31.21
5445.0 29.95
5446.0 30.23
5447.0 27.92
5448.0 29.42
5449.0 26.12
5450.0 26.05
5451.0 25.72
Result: 27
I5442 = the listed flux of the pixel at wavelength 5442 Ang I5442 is 30.04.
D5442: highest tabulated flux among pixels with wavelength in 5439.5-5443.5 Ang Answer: 32.84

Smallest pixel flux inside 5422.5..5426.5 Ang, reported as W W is 24.84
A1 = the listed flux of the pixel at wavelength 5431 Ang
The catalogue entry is 26.86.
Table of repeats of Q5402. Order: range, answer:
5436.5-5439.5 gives 25.36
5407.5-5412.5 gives 24.69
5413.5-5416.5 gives 23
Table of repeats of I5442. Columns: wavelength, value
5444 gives 31.21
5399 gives 27.63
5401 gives 35.03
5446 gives 30.23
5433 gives 30.77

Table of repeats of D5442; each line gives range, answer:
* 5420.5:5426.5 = 34.93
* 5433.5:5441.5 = 34.61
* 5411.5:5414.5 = 26.55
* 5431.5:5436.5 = 30.77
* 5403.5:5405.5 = 30.5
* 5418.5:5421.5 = 31.58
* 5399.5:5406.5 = 38.08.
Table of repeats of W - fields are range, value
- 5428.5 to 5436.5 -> 26.07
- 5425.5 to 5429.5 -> 30.34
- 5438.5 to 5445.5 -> 27.38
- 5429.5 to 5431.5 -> 26.86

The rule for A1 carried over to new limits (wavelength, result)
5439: 34.61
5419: 25.41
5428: 30.34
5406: 32.07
